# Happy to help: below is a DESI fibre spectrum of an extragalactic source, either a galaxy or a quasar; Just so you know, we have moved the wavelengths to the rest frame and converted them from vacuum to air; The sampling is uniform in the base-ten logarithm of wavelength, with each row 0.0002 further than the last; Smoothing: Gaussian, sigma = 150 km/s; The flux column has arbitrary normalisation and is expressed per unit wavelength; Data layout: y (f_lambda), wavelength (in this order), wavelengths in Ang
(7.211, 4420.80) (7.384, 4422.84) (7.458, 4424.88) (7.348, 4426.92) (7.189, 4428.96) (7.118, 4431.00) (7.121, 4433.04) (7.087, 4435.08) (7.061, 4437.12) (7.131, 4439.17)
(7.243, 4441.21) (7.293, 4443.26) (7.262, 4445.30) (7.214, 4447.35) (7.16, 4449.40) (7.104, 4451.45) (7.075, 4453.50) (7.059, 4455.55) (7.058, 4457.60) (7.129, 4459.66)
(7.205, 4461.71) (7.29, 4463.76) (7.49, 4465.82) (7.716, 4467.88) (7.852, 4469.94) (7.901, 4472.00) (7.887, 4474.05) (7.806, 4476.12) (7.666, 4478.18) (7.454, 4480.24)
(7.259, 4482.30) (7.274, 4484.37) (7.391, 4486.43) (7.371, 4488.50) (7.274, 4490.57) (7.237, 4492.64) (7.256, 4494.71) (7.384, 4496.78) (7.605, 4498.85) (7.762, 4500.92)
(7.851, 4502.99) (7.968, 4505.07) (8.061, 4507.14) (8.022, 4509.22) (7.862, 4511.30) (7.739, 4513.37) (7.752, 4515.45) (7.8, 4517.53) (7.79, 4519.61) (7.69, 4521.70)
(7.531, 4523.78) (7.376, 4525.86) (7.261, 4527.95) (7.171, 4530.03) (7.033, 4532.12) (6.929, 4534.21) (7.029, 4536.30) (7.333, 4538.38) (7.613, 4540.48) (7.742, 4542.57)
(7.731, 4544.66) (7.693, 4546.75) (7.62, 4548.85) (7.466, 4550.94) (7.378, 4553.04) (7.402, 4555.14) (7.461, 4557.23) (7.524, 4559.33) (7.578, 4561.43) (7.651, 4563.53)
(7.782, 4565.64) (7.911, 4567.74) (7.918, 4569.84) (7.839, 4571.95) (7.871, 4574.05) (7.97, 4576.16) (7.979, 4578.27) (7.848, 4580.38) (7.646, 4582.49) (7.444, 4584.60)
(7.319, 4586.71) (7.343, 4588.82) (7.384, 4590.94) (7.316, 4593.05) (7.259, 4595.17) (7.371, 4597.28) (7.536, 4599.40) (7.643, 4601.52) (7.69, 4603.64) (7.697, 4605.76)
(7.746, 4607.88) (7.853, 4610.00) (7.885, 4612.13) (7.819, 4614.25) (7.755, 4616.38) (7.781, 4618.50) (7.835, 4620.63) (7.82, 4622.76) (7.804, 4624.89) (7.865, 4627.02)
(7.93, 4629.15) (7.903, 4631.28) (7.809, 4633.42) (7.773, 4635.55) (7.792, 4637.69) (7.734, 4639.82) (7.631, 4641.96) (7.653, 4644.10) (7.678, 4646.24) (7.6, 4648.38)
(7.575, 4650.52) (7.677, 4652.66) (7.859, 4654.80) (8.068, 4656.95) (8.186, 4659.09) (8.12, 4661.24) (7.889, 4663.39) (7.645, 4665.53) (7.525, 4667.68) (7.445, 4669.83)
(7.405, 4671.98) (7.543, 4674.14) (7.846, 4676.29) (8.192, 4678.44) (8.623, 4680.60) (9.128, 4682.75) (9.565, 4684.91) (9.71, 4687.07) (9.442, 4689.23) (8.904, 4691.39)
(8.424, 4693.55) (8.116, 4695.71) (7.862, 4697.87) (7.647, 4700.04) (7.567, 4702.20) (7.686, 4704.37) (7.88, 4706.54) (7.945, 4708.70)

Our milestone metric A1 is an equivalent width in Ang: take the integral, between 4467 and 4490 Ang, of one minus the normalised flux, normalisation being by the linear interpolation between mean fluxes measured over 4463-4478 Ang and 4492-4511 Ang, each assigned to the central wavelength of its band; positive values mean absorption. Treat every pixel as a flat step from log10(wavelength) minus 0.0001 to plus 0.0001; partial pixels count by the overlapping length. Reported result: 0.3 Ang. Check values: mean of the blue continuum 7.71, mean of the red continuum 7.7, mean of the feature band 7.59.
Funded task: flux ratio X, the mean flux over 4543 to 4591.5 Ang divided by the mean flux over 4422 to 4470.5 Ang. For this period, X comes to 1.06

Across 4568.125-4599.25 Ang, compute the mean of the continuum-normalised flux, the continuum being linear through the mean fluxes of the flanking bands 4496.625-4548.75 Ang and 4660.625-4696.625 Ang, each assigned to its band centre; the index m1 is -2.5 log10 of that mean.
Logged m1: 0.04 mag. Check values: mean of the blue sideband 7.59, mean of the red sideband 8.33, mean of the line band 7.61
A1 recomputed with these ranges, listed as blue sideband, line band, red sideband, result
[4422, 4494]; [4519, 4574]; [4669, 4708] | 1.2 Ang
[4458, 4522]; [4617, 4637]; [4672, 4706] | 0.7 Ang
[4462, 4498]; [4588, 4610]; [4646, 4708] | 1.0 Ang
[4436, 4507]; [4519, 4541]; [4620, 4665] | 0.7 Ang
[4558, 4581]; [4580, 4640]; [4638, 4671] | 0.8 Ang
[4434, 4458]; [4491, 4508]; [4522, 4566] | -0.7 Ang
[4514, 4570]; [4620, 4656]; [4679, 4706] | 1.8 Ang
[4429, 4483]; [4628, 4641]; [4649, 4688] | 0.3 Ang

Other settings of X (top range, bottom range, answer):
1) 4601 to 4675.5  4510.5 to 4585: 1.02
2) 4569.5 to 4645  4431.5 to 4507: 1.04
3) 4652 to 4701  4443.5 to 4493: 1.11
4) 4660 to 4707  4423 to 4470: 1.13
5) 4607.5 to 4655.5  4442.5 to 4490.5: 1.05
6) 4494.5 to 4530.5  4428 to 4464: 1.07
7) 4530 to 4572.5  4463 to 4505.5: 1.00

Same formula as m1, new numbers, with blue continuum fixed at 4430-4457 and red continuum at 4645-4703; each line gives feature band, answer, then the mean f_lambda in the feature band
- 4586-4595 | 0.06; 7.33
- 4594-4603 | 0.05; 7.46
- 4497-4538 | -0.02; 7.58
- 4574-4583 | -0.02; 7.87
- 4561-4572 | -0.02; 7.78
